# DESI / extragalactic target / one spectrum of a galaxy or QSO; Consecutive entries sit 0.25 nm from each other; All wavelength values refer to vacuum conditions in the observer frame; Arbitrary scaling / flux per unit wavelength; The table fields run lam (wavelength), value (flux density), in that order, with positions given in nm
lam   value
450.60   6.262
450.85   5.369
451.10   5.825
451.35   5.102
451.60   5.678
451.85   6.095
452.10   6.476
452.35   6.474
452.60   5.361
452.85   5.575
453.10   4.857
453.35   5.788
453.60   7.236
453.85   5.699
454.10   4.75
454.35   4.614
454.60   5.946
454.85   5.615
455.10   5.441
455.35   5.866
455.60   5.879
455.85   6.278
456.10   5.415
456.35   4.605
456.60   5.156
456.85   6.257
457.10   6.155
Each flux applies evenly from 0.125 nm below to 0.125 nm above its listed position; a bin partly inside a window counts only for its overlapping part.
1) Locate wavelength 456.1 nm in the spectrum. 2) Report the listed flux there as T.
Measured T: 5.415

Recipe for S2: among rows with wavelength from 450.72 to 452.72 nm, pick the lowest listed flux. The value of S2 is 5.102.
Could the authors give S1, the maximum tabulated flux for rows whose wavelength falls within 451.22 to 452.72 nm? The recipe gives 6.476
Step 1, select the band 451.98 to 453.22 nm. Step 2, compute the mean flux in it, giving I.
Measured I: 5.75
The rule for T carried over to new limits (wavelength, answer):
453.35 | 5.788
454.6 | 5.946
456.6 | 5.156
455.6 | 5.879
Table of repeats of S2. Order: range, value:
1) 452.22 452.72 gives 5.361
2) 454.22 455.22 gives 4.614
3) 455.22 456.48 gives 4.605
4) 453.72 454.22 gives 4.75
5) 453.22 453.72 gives 5.788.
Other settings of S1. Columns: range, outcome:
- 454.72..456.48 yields 6.278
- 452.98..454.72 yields 7.236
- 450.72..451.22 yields 5.825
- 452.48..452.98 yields 5.575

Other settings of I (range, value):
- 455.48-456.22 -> 5.86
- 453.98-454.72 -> 5.1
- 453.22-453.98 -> 6.22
